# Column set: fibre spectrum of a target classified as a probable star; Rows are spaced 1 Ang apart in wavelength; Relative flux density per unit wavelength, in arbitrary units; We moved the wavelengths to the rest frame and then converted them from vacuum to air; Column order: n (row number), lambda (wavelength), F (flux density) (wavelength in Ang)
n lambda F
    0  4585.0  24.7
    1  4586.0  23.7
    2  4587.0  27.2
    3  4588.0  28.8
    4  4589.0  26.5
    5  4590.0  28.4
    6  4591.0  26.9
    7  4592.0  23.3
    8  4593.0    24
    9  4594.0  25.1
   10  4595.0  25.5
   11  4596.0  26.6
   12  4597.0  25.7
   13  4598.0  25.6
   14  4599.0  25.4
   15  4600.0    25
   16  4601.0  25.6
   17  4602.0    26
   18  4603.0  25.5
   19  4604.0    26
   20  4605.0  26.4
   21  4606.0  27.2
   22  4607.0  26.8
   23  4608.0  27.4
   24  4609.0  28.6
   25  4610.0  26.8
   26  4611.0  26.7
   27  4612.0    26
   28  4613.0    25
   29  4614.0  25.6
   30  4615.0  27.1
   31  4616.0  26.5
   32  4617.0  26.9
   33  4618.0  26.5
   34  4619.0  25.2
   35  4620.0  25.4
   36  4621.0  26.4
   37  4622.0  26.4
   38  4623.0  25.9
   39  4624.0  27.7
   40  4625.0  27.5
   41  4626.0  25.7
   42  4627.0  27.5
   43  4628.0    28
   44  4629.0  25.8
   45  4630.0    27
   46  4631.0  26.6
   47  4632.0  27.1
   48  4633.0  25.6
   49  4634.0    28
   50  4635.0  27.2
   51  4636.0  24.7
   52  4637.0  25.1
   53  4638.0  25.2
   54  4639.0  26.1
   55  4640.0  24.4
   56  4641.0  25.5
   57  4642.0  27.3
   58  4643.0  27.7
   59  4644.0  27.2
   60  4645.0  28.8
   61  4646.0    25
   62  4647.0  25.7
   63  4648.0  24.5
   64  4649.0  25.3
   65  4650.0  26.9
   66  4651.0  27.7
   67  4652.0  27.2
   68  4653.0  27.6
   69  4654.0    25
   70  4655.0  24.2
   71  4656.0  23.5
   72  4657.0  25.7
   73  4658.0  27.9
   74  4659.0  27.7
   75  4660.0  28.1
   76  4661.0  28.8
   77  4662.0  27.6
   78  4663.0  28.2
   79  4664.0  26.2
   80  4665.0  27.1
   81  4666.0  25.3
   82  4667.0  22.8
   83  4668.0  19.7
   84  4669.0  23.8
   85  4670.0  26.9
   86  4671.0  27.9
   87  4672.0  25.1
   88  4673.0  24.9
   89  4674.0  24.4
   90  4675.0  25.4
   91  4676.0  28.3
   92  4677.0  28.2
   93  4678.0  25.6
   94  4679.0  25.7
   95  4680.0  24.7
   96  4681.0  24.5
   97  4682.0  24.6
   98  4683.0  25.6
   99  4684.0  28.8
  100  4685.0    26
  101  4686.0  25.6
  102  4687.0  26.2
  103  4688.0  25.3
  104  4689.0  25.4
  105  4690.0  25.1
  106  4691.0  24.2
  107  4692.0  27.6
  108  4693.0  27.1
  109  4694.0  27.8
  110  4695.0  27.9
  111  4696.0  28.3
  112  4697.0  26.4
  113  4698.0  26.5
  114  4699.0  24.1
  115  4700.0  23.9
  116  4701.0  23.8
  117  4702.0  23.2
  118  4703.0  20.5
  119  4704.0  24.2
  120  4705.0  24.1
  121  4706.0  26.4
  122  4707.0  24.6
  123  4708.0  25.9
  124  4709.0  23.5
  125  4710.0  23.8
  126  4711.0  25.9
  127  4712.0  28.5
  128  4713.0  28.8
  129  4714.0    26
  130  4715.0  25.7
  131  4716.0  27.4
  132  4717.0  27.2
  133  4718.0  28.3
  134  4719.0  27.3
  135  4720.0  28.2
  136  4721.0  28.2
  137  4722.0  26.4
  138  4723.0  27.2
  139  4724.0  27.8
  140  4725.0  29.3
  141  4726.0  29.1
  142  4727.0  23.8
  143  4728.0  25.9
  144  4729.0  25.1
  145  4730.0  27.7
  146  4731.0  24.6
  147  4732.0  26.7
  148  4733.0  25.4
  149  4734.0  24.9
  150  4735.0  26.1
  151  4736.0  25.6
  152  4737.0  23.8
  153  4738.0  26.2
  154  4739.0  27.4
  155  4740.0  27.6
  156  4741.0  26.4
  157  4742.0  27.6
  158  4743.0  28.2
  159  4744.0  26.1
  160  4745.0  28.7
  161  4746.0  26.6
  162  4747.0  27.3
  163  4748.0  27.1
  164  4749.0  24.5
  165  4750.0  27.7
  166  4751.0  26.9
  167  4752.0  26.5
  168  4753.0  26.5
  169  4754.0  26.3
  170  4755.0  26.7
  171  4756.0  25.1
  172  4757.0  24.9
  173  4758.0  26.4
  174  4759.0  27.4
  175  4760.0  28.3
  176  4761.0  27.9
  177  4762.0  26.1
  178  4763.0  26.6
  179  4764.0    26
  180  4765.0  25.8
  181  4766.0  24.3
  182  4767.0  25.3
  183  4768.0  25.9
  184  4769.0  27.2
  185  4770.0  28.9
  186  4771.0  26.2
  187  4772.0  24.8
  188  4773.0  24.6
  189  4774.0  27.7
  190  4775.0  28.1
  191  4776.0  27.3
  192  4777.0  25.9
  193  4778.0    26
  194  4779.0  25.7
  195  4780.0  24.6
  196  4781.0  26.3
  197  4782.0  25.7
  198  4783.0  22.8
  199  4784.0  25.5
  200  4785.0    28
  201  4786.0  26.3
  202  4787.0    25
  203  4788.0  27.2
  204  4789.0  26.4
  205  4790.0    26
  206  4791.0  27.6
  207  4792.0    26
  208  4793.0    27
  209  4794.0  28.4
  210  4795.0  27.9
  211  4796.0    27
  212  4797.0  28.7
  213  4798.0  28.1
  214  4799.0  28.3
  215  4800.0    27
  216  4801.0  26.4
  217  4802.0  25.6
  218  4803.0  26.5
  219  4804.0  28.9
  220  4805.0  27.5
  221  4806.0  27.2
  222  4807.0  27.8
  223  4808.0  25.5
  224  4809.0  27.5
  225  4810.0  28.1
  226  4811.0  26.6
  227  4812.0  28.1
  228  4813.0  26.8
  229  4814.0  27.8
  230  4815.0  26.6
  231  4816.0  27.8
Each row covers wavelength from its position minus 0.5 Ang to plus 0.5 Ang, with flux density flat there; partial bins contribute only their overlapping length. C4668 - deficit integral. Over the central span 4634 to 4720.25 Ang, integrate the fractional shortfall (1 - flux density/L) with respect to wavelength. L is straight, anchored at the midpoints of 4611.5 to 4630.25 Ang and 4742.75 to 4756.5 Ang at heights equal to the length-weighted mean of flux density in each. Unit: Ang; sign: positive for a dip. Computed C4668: 1.9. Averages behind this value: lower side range 26.4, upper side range 26.7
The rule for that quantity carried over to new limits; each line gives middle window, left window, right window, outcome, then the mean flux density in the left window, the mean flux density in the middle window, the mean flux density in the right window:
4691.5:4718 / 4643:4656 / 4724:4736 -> 0.5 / 26.2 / 25.8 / 26.3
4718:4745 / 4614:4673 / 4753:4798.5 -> -0.3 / 26.2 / 26.7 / 26.4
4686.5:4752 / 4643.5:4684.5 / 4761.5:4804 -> 0.0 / 26.1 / 26.2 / 26.5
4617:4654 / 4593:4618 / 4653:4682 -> -0.6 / 26.2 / 26.4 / 25.8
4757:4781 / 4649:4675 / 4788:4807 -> 0.6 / 26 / 26.4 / 27.3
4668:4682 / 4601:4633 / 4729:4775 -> 0.5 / 26.5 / 25.5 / 26.4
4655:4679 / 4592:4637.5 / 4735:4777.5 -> 0.3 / 26.2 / 26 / 26.5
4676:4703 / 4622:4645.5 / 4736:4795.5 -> 0.7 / 26.6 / 25.8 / 26.5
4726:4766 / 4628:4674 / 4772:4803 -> 0.1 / 26.1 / 26.4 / 26.5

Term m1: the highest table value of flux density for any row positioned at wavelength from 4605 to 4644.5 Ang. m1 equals 28.6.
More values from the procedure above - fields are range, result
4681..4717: 28.8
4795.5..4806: 28.9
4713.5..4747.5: 29.3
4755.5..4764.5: 28.3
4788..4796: 28.4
